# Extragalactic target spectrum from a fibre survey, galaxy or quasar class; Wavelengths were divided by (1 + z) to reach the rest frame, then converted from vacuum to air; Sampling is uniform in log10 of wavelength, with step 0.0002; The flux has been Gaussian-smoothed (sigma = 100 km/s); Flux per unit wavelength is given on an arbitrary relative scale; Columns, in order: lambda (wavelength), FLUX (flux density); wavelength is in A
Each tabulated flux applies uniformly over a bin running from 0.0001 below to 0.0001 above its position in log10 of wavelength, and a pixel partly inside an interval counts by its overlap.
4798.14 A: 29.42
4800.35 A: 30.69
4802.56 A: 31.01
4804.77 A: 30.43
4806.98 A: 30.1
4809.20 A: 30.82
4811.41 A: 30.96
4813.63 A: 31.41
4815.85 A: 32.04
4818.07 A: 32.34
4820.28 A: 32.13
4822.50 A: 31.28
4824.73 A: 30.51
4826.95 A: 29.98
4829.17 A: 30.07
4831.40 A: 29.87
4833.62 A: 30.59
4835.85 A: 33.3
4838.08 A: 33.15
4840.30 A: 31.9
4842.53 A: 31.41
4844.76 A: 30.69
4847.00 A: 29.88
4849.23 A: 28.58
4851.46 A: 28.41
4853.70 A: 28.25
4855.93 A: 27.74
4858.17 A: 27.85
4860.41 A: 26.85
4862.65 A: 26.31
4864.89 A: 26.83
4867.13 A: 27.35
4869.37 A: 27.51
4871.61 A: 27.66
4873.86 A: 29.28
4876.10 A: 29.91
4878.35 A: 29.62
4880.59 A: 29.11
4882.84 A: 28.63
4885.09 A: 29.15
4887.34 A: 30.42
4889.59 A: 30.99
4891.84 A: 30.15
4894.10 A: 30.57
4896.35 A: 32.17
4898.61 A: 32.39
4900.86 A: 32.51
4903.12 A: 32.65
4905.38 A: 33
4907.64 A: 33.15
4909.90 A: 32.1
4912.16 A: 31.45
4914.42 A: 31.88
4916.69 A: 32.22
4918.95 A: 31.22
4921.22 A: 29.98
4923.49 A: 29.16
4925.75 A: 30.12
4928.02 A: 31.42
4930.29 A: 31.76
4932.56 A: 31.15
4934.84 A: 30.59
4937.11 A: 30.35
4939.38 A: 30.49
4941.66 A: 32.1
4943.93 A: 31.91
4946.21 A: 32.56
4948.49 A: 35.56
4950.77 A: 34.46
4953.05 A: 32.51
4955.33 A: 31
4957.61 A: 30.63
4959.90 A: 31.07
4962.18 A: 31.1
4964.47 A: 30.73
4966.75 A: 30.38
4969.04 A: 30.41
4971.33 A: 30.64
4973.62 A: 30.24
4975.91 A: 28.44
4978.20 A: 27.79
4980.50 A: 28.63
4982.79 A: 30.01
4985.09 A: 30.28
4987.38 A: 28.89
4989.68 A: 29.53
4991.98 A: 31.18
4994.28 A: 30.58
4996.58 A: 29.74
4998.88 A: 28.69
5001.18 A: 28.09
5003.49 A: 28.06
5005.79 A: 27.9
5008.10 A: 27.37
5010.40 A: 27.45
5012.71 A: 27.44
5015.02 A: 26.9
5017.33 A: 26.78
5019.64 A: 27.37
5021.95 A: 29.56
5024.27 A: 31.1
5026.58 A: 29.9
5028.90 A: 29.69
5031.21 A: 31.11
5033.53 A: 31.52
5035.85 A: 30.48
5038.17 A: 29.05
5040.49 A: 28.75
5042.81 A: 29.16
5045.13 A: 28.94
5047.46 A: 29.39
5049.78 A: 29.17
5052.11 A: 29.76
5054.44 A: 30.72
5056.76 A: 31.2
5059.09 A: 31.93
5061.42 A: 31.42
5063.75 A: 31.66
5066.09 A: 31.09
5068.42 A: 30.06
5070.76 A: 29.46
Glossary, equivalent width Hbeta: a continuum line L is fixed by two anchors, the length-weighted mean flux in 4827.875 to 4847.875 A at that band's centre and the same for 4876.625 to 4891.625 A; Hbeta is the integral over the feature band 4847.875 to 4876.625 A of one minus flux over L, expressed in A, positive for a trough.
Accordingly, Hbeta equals 2.4 A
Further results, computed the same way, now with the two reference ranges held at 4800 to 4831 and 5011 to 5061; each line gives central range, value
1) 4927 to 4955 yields -1.76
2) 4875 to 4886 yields 0.45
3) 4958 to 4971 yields -0.32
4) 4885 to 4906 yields -0.71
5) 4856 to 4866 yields 1.18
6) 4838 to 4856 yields 0.47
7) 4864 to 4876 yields 1.05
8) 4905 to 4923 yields -0.83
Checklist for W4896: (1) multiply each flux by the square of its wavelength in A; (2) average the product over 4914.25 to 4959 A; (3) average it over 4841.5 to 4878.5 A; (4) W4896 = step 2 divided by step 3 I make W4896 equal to 1.14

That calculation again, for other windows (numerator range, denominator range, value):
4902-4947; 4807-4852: 1.06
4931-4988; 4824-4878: 1.10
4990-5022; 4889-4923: 0.93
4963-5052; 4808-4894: 1.05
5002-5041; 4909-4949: 0.95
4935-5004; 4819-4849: 1.04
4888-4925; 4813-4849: 1.04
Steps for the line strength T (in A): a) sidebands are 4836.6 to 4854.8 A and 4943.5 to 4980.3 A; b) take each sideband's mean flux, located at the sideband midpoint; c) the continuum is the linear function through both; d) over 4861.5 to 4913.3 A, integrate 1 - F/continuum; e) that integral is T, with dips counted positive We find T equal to 0.8 A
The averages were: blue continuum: 30.3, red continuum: 31.1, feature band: 30.1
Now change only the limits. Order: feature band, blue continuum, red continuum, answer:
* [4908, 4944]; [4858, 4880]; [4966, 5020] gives -3.5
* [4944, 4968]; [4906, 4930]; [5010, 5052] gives -1.1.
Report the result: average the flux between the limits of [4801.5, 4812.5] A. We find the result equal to 30.7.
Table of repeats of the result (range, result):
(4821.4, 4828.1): 30.6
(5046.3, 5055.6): 29.8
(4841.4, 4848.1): 30.6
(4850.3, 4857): 28.2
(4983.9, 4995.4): 30.1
